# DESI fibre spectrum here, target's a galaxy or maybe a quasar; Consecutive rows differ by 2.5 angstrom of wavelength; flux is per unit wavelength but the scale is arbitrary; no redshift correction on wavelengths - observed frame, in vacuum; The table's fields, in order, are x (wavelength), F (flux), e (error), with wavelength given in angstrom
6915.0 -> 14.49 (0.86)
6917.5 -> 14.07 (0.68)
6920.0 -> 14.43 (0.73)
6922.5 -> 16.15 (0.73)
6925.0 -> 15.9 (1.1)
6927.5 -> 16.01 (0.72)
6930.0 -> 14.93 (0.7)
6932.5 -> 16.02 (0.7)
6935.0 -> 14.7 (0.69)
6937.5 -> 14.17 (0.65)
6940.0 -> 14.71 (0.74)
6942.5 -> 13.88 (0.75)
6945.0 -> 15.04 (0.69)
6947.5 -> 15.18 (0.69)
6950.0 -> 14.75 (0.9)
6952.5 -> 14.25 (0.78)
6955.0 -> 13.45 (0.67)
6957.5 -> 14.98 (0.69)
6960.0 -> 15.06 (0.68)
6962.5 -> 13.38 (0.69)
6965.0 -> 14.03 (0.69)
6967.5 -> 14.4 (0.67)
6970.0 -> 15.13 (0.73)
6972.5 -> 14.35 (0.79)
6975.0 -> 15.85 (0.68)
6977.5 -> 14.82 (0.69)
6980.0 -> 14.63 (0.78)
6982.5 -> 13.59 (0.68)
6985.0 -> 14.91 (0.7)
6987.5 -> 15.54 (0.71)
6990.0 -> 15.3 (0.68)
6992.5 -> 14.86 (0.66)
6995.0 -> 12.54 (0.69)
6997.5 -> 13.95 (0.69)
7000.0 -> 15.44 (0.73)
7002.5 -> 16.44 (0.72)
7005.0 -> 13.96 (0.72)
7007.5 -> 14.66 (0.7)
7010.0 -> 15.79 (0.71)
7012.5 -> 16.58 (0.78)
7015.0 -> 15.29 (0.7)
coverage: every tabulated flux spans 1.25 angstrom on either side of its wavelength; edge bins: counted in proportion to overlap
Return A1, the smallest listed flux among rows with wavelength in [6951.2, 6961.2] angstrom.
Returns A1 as 13.45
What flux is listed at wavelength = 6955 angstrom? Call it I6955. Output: 13.45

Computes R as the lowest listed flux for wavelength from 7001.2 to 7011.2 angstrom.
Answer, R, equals 13.96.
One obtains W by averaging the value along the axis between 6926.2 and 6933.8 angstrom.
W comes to 15.6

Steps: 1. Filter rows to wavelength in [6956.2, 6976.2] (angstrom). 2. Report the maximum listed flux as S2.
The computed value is 15.85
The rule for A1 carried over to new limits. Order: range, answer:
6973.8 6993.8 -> 13.59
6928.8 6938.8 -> 14.17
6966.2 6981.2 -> 14.35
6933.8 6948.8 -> 13.88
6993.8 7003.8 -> 12.54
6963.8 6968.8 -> 14.03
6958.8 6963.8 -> 13.38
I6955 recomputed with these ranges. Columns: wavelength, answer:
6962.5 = 13.38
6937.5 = 14.17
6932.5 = 16.02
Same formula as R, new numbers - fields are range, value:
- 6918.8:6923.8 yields 14.43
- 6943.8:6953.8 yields 14.25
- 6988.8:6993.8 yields 14.86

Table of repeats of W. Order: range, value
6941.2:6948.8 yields 14.7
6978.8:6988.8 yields 14.7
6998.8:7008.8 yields 15.1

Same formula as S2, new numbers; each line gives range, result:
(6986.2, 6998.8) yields 15.54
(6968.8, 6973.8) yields 15.13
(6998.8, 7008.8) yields 16.44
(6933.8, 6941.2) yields 14.71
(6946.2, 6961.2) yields 15.18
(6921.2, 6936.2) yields 16.15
